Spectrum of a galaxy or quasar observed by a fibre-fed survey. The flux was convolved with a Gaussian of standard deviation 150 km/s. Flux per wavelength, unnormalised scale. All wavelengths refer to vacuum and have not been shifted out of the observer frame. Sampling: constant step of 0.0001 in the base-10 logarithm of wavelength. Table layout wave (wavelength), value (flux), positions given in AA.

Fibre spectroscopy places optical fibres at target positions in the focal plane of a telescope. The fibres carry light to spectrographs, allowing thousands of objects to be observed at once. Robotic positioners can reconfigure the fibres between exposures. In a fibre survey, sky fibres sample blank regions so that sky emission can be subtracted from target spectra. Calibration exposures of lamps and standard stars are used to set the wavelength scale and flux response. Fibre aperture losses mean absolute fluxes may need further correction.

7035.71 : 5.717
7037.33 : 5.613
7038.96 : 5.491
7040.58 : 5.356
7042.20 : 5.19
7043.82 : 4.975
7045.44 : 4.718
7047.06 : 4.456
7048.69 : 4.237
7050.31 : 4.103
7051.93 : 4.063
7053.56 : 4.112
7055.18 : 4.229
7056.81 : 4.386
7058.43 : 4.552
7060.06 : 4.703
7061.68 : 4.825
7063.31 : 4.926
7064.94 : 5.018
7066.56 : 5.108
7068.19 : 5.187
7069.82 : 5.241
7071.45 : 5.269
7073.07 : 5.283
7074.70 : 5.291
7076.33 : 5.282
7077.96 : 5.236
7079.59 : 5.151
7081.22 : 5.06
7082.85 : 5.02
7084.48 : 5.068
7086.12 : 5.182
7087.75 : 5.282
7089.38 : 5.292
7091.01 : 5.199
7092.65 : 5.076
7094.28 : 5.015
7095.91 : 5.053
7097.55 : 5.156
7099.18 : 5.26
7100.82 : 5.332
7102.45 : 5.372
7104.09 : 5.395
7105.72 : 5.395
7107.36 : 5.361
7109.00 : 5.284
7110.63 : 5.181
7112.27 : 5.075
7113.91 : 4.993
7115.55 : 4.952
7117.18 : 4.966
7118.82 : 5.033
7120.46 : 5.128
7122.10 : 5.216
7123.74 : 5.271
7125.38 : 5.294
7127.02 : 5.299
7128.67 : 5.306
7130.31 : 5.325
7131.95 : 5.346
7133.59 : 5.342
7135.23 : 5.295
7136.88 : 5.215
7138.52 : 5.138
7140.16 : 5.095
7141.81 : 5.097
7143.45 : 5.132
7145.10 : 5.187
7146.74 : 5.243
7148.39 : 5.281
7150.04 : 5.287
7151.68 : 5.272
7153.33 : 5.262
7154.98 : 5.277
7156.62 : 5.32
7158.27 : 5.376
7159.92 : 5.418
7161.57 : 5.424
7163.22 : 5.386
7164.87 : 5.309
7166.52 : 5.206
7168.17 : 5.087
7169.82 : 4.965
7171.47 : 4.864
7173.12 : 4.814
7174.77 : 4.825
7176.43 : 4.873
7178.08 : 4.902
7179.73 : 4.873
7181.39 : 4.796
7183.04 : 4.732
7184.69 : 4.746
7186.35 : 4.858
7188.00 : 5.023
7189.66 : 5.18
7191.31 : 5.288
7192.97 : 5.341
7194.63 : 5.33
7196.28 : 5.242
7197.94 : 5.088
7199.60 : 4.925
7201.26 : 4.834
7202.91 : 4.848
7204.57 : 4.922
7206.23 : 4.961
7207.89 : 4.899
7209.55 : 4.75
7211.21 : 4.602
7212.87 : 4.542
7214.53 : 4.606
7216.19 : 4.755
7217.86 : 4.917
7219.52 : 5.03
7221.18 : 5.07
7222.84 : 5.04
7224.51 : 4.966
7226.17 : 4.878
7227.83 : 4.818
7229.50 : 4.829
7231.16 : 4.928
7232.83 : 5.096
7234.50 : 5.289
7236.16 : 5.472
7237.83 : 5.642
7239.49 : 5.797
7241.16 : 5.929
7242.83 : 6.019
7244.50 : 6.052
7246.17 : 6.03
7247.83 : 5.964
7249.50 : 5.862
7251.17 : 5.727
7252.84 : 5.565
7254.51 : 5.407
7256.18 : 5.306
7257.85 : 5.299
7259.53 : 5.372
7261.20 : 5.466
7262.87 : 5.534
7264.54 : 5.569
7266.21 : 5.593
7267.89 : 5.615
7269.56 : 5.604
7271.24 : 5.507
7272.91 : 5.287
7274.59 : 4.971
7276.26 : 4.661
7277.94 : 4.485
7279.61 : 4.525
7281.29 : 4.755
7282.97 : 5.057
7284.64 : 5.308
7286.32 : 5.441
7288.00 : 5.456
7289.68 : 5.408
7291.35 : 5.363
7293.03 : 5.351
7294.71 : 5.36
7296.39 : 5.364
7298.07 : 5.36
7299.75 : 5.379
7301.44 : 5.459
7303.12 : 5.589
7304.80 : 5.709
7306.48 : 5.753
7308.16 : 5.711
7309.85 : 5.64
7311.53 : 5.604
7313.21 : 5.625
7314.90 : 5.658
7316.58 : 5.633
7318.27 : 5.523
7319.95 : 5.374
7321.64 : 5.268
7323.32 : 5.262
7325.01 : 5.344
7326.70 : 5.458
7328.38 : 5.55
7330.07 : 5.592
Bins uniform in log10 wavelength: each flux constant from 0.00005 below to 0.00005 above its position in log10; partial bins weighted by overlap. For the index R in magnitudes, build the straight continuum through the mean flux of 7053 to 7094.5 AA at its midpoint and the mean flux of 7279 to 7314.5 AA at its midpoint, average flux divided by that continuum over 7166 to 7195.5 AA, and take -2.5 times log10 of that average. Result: 0.05 mag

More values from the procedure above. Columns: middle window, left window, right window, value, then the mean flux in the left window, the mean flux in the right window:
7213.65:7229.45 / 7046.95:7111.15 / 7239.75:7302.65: 0.089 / 5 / 5.42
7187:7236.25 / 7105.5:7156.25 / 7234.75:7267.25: 0.111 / 5.21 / 5.66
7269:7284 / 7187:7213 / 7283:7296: 0.071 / 5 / 5.37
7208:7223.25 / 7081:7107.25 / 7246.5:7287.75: 0.105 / 5.2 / 5.34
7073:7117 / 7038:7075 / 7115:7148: -0.039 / 4.81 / 5.2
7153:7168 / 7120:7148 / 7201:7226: -0.045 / 5.23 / 4.85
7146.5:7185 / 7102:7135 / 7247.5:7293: 0.032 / 5.23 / 5.33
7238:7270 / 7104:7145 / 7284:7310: -0.052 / 5.2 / 5.47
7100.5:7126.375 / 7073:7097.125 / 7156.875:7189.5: -0.018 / 5.16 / 5.03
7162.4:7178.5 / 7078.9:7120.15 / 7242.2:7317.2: 0.053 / 5.17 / 5.45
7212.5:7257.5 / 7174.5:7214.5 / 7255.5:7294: -0.047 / 4.93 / 5.26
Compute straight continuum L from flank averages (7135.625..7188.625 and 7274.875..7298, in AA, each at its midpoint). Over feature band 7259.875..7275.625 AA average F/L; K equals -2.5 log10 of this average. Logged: -0.067 mag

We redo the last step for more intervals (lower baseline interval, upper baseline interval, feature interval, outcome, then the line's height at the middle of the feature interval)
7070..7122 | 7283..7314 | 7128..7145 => 0.00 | 5.24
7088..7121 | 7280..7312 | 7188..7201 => 0.02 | 5.29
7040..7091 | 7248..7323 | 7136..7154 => -0.02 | 5.08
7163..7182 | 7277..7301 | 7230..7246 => -0.10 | 5.1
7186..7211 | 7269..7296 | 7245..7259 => -0.11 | 5.11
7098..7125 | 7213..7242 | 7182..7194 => 0.02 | 5.14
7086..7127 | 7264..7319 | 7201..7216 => 0.11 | 5.29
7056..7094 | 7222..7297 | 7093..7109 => -0.03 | 5.11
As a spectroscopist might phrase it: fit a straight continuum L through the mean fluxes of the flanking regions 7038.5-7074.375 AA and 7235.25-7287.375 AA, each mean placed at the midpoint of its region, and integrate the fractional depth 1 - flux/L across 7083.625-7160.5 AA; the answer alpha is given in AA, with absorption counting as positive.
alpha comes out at -3.3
